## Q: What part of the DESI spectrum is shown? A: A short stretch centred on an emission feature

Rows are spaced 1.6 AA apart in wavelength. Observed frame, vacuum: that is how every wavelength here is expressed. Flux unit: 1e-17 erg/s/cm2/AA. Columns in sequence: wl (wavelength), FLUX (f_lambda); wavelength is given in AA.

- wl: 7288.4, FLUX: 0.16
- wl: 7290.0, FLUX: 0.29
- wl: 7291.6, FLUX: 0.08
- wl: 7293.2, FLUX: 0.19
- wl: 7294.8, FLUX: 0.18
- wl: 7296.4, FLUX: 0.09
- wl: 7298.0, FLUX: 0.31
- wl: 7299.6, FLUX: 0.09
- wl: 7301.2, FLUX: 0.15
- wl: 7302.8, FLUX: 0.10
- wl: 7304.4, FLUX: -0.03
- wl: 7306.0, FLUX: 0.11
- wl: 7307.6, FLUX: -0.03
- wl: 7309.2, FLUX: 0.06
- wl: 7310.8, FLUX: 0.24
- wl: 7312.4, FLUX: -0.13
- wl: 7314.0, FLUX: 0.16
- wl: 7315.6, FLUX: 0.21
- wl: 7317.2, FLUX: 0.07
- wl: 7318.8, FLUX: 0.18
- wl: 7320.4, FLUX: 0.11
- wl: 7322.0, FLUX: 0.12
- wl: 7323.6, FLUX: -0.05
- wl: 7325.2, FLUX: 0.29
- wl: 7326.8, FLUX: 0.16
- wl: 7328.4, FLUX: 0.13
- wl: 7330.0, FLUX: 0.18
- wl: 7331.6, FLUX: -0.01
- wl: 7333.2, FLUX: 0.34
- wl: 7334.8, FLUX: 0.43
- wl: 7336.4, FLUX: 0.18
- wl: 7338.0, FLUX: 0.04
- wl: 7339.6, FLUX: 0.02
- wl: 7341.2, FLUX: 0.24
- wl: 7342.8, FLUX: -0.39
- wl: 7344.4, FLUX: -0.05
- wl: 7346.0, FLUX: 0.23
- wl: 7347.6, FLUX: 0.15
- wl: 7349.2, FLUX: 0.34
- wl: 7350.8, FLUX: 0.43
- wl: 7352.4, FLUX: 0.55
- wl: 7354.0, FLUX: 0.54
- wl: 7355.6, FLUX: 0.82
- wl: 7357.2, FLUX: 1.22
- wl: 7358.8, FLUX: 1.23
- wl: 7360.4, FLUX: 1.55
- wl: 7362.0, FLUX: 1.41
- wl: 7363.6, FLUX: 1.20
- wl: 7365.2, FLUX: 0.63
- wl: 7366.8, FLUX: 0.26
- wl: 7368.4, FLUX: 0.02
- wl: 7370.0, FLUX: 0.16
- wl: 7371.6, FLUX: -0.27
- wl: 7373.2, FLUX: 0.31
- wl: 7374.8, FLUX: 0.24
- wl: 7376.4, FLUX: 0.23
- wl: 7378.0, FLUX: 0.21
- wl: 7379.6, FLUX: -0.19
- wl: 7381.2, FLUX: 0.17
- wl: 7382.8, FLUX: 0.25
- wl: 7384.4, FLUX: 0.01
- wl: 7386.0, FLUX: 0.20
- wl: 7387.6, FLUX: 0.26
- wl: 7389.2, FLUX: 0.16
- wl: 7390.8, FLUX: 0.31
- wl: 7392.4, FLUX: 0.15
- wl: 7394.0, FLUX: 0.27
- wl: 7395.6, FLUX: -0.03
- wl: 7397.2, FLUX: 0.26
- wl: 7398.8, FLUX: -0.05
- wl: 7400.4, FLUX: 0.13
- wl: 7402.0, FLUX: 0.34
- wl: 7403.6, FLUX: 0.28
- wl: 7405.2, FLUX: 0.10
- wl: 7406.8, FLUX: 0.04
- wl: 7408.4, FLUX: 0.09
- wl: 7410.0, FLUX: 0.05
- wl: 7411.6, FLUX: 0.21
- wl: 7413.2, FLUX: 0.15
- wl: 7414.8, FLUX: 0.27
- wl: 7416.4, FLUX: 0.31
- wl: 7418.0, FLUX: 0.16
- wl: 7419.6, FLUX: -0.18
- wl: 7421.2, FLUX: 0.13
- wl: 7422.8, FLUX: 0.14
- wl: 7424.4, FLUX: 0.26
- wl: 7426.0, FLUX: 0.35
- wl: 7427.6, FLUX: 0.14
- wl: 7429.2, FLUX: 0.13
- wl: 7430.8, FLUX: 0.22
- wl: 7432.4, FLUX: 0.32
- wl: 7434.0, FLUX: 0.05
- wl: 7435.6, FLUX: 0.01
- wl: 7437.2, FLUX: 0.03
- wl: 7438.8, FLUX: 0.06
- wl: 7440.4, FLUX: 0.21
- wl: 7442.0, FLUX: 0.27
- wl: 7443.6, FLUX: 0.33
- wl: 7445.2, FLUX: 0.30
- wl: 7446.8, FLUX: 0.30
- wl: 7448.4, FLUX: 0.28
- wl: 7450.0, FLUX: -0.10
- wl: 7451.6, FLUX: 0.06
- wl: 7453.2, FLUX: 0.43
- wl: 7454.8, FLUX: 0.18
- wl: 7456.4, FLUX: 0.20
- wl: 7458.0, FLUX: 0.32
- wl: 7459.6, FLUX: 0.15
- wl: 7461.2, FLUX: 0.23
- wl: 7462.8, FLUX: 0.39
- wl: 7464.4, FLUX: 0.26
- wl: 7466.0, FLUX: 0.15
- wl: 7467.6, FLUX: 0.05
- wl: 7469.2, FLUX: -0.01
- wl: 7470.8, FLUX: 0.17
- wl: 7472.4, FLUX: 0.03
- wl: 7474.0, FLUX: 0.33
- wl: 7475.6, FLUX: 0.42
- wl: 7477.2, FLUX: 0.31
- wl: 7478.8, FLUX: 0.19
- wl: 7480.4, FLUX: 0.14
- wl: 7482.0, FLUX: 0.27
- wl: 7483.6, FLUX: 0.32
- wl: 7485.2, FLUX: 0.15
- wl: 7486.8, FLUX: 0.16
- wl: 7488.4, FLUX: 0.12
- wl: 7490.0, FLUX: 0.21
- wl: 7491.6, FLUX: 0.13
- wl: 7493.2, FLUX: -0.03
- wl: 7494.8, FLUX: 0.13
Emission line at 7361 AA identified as [O II]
